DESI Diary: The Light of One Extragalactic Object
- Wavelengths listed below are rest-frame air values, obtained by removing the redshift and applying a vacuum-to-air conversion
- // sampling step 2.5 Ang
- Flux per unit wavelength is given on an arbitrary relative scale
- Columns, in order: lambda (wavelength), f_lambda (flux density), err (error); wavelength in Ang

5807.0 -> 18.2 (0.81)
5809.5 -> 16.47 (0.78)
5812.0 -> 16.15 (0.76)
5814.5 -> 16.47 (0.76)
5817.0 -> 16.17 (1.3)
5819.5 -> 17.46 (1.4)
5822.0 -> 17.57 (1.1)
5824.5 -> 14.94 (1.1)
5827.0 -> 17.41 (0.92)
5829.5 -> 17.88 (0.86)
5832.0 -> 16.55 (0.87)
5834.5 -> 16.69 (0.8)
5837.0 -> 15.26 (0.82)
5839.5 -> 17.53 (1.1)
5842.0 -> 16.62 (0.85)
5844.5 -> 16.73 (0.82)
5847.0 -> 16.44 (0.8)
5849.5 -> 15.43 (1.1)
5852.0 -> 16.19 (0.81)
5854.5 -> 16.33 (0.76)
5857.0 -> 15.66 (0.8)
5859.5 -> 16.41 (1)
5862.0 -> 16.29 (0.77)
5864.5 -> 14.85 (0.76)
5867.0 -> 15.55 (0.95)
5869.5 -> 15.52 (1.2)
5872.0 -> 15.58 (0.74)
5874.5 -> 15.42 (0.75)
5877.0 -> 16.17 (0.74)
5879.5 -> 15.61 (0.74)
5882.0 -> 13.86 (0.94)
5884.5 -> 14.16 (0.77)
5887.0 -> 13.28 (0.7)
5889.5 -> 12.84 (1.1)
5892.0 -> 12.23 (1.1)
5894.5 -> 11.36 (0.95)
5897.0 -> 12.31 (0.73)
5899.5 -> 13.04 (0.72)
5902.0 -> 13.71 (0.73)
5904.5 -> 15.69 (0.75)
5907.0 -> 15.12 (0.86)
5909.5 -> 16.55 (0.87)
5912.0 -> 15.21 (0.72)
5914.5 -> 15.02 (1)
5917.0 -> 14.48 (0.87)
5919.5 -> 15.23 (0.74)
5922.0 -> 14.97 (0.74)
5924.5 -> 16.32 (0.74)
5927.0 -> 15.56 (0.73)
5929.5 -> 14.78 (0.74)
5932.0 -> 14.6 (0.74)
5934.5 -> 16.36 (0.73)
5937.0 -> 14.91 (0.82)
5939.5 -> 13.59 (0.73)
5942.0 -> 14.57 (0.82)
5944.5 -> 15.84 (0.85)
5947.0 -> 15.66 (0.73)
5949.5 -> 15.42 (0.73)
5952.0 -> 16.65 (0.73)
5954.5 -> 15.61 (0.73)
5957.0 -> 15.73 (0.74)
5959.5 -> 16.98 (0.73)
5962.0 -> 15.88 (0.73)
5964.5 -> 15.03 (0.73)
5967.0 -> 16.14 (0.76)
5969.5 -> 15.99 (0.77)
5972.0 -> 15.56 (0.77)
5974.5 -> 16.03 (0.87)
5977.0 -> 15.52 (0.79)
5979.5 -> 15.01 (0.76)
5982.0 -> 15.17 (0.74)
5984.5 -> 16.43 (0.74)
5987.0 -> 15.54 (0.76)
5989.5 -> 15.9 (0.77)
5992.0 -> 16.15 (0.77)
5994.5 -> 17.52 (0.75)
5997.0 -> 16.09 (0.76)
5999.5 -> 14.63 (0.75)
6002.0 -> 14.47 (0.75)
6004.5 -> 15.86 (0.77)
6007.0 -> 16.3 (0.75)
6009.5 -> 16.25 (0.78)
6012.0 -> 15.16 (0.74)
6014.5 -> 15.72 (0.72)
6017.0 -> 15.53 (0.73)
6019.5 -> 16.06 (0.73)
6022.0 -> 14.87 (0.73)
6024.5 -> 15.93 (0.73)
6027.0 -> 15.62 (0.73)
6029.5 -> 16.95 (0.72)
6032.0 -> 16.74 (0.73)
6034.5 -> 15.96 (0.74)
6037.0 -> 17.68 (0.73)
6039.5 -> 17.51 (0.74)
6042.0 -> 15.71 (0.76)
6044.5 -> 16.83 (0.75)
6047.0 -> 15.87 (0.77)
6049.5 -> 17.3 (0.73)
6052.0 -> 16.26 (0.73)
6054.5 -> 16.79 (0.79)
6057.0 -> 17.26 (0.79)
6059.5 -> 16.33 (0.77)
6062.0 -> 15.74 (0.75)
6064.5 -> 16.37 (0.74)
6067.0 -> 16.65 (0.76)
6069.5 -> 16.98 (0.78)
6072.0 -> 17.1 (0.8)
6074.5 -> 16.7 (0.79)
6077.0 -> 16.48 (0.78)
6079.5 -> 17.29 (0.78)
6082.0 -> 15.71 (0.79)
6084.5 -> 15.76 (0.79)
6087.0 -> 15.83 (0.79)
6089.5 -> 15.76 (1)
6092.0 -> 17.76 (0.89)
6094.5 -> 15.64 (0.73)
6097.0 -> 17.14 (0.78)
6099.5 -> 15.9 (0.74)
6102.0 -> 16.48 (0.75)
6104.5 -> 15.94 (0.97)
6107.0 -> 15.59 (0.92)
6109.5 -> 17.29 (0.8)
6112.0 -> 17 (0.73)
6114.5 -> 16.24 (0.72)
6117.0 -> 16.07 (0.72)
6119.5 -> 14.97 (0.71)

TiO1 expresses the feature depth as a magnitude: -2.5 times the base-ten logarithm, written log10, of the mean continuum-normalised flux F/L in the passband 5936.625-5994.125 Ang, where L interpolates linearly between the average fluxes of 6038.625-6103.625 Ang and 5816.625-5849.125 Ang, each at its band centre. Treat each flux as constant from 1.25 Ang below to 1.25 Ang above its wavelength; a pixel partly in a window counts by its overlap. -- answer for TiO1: 0.06 mag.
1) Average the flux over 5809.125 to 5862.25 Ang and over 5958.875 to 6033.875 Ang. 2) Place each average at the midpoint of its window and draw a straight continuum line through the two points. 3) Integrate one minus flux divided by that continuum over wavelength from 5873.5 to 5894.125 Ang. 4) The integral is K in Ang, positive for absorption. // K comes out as 2.8 Ang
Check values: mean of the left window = 16.5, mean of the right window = 15.8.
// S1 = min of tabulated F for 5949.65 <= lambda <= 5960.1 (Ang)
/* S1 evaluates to 15.61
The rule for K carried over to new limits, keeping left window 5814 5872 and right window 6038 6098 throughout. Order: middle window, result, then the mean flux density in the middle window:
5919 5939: 1.37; 15.3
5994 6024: 1.48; 15.7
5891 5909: 3.16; 13.5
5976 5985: 0.54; 15.5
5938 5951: 1.09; 15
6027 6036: 0.03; 16.5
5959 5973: 0.48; 15.9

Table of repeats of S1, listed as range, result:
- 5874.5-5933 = 11.36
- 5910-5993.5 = 13.59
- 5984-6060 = 14.47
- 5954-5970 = 15.03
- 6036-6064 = 15.71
